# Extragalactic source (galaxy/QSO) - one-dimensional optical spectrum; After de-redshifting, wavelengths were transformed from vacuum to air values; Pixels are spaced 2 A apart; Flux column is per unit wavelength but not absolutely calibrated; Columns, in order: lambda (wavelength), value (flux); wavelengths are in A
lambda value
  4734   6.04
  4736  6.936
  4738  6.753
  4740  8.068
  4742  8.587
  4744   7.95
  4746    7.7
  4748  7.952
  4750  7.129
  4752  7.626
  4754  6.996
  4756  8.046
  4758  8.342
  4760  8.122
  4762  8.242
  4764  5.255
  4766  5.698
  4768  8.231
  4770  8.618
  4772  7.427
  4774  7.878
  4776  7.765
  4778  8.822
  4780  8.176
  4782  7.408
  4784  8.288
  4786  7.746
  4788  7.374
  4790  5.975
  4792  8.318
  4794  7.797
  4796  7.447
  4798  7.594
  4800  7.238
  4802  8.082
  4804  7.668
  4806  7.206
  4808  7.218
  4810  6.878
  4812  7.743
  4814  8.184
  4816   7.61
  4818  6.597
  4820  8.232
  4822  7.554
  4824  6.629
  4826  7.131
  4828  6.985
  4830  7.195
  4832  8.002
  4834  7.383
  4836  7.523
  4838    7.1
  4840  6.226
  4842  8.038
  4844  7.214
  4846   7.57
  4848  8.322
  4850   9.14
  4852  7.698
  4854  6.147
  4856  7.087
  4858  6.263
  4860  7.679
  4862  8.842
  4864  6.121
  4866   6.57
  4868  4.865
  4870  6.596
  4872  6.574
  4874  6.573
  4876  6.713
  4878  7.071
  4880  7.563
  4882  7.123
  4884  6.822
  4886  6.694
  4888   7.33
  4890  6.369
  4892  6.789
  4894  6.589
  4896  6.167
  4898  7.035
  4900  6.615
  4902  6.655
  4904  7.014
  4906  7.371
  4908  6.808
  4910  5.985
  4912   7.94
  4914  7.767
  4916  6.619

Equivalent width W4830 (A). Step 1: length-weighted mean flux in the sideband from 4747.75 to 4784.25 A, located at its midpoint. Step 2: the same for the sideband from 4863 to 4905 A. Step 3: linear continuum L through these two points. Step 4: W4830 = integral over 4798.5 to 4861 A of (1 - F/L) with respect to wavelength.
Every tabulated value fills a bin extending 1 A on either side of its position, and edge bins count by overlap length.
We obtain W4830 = -2.5 A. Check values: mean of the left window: 7.67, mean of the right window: 6.66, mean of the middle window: 7.41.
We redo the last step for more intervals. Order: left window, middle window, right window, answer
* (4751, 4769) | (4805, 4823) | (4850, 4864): -0.3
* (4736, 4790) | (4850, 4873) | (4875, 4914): 0.7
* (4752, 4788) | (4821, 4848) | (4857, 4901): -0.6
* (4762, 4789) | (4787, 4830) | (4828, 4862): 0.8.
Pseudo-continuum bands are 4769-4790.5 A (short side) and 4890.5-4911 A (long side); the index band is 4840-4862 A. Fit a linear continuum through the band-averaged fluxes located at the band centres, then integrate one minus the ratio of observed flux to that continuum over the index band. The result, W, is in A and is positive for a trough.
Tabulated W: -1.1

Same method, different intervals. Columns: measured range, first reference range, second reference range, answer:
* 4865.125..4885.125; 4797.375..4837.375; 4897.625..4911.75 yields 1.1 A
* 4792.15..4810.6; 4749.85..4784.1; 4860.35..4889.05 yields -0.3 A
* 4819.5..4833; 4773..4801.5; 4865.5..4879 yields -0.5 A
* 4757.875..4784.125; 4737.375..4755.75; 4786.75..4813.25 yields -0.5 A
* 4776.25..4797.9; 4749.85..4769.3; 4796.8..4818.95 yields -0.9 A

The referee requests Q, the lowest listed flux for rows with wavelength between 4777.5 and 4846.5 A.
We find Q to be 5.975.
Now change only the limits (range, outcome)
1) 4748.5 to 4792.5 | 5.255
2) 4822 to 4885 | 4.865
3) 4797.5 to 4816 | 6.878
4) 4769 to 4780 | 7.427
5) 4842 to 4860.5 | 6.147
